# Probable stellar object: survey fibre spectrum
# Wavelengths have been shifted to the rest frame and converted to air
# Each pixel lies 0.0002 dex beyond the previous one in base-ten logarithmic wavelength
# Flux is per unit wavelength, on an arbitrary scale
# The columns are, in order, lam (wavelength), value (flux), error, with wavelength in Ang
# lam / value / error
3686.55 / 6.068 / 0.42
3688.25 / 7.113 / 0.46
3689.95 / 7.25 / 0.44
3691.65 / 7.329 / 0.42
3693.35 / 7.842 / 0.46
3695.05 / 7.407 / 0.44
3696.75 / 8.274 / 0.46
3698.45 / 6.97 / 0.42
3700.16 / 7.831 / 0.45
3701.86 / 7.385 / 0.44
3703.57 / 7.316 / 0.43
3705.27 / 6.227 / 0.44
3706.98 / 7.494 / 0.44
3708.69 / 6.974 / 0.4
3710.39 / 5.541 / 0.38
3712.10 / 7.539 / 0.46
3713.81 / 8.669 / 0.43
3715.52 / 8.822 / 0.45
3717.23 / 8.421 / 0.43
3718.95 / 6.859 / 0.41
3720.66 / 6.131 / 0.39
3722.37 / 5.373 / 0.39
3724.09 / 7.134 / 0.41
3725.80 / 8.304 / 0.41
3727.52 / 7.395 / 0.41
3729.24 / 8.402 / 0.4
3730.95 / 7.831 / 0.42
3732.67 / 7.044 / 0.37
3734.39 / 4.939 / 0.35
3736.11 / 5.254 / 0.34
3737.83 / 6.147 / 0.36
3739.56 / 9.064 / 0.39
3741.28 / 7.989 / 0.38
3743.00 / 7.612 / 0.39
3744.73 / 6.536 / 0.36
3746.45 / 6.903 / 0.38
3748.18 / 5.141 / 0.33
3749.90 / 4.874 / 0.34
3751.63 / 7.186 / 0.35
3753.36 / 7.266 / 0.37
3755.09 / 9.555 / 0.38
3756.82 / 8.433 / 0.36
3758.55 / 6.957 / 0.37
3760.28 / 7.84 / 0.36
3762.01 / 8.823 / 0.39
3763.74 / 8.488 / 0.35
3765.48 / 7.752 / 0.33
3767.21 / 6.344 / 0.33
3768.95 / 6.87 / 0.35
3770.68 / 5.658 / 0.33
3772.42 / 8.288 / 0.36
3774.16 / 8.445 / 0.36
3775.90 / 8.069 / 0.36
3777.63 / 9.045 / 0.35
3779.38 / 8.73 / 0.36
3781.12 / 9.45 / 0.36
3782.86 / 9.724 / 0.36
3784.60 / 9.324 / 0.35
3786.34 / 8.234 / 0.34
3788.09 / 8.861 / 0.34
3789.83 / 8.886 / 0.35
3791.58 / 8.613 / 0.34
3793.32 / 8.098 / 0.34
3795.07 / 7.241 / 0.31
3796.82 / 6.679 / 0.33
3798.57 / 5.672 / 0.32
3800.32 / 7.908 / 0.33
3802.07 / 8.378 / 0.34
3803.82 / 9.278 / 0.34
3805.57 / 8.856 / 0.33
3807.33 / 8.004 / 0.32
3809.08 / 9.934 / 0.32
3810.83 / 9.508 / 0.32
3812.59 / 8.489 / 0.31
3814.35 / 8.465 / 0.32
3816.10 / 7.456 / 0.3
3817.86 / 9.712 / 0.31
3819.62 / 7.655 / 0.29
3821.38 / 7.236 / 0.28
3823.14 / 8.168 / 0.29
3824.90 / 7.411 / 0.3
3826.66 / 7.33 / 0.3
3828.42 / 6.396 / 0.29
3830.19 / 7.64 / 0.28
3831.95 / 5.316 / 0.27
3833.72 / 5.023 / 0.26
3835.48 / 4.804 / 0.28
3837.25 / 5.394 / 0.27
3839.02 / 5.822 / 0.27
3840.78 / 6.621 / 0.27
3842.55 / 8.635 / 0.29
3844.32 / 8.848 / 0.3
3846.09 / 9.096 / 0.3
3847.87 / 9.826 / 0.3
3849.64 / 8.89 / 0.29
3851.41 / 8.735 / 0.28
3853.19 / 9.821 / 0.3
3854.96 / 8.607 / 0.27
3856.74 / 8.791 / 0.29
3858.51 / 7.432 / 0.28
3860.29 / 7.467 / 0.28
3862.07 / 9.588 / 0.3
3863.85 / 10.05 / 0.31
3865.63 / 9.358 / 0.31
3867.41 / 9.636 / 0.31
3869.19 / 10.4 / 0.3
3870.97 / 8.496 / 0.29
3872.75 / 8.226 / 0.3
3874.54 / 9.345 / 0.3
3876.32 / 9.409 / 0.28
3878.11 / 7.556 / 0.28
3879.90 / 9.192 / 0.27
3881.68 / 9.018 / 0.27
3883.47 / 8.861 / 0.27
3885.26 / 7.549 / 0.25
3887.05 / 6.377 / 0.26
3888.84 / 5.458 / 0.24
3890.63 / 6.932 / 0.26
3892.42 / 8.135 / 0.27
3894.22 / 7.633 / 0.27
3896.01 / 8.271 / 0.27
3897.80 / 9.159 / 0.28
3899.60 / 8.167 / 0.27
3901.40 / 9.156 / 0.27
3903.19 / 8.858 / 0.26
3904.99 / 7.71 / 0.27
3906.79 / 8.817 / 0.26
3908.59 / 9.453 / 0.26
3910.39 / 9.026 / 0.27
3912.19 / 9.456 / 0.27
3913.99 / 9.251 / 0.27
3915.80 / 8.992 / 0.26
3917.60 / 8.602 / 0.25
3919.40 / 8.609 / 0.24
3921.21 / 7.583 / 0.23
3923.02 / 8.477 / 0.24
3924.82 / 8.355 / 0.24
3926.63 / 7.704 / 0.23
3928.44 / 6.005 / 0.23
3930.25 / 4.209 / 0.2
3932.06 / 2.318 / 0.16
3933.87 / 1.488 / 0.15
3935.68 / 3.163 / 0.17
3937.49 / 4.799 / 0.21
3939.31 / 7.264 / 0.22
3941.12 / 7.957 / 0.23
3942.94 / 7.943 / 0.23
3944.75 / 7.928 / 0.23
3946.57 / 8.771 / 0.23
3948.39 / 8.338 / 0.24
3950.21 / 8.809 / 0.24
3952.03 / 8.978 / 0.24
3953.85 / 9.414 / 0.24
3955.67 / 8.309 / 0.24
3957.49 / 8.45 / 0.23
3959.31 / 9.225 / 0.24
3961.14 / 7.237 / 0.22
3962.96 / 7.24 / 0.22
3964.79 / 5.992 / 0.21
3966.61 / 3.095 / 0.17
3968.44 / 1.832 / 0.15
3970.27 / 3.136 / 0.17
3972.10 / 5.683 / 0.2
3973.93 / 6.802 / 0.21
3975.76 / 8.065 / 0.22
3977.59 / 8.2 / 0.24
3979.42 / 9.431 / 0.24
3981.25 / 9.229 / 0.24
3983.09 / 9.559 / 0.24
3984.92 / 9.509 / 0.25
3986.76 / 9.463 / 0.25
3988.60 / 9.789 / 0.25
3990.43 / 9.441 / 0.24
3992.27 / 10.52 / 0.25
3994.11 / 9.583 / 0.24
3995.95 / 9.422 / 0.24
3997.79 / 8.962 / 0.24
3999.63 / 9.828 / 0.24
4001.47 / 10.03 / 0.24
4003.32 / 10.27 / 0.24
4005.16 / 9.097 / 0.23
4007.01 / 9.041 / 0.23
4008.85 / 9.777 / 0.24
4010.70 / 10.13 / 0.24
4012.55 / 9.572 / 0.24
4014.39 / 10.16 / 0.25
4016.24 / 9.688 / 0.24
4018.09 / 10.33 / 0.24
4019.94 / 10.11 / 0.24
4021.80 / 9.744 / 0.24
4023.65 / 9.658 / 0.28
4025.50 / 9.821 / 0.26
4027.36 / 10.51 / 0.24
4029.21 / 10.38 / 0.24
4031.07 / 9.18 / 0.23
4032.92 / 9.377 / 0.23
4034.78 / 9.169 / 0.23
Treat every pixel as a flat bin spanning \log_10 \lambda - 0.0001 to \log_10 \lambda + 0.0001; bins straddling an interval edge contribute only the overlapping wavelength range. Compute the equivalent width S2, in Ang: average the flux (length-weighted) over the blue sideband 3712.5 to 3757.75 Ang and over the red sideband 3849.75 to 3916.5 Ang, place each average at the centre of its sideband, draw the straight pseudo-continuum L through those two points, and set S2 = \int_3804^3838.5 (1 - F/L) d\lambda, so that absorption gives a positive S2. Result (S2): 2.0 Ang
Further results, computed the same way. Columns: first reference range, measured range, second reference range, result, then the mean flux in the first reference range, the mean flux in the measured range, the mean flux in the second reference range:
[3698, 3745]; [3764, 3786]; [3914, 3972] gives -3.3 Ang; 7.19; 8.15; 6.8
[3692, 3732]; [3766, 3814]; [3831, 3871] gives -2.7 Ang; 7.4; 8.24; 8.11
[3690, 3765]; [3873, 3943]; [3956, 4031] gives 5.5 Ang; 7.29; 7.59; 8.71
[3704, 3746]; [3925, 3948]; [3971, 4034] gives 7.6 Ang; 7.15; 5.93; 9.41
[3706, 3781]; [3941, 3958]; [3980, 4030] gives 1.4 Ang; 7.37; 8.51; 9.76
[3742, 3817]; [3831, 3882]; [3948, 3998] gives -1.8 Ang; 7.95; 8.25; 7.97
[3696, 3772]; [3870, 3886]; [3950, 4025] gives -1.3 Ang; 7.22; 8.65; 8.62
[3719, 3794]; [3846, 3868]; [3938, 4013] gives -3.0 Ang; 7.6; 9.01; 8.3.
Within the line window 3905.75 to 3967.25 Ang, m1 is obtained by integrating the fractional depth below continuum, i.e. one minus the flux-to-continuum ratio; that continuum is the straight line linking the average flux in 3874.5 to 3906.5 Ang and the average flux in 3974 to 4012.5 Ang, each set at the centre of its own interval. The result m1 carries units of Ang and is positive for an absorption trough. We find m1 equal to 9.1 Ang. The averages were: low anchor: 8.14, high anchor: 9.41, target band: 7.41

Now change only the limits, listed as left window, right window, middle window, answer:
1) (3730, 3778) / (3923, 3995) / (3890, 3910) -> -3.1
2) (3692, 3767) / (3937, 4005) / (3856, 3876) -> -3.2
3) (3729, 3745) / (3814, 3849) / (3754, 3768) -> -1.8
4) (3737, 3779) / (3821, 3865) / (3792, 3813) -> -1.5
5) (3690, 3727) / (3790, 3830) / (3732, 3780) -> 2.1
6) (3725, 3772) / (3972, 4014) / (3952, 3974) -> 6.2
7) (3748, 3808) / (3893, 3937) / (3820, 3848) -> 2.6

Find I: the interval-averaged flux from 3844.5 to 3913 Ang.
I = 8.63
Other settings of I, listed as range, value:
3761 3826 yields 8.21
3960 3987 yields 6.92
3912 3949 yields 6.95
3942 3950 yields 8.29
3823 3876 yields 8.06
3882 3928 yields 8.25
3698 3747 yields 7.18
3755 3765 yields 8.23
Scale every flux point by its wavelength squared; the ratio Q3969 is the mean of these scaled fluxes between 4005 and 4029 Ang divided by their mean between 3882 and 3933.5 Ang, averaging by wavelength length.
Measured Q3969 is 1.34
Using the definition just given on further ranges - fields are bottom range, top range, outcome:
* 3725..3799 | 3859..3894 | 1.17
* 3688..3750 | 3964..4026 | 1.40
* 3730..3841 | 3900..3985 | 1.06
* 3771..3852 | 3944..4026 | 1.18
